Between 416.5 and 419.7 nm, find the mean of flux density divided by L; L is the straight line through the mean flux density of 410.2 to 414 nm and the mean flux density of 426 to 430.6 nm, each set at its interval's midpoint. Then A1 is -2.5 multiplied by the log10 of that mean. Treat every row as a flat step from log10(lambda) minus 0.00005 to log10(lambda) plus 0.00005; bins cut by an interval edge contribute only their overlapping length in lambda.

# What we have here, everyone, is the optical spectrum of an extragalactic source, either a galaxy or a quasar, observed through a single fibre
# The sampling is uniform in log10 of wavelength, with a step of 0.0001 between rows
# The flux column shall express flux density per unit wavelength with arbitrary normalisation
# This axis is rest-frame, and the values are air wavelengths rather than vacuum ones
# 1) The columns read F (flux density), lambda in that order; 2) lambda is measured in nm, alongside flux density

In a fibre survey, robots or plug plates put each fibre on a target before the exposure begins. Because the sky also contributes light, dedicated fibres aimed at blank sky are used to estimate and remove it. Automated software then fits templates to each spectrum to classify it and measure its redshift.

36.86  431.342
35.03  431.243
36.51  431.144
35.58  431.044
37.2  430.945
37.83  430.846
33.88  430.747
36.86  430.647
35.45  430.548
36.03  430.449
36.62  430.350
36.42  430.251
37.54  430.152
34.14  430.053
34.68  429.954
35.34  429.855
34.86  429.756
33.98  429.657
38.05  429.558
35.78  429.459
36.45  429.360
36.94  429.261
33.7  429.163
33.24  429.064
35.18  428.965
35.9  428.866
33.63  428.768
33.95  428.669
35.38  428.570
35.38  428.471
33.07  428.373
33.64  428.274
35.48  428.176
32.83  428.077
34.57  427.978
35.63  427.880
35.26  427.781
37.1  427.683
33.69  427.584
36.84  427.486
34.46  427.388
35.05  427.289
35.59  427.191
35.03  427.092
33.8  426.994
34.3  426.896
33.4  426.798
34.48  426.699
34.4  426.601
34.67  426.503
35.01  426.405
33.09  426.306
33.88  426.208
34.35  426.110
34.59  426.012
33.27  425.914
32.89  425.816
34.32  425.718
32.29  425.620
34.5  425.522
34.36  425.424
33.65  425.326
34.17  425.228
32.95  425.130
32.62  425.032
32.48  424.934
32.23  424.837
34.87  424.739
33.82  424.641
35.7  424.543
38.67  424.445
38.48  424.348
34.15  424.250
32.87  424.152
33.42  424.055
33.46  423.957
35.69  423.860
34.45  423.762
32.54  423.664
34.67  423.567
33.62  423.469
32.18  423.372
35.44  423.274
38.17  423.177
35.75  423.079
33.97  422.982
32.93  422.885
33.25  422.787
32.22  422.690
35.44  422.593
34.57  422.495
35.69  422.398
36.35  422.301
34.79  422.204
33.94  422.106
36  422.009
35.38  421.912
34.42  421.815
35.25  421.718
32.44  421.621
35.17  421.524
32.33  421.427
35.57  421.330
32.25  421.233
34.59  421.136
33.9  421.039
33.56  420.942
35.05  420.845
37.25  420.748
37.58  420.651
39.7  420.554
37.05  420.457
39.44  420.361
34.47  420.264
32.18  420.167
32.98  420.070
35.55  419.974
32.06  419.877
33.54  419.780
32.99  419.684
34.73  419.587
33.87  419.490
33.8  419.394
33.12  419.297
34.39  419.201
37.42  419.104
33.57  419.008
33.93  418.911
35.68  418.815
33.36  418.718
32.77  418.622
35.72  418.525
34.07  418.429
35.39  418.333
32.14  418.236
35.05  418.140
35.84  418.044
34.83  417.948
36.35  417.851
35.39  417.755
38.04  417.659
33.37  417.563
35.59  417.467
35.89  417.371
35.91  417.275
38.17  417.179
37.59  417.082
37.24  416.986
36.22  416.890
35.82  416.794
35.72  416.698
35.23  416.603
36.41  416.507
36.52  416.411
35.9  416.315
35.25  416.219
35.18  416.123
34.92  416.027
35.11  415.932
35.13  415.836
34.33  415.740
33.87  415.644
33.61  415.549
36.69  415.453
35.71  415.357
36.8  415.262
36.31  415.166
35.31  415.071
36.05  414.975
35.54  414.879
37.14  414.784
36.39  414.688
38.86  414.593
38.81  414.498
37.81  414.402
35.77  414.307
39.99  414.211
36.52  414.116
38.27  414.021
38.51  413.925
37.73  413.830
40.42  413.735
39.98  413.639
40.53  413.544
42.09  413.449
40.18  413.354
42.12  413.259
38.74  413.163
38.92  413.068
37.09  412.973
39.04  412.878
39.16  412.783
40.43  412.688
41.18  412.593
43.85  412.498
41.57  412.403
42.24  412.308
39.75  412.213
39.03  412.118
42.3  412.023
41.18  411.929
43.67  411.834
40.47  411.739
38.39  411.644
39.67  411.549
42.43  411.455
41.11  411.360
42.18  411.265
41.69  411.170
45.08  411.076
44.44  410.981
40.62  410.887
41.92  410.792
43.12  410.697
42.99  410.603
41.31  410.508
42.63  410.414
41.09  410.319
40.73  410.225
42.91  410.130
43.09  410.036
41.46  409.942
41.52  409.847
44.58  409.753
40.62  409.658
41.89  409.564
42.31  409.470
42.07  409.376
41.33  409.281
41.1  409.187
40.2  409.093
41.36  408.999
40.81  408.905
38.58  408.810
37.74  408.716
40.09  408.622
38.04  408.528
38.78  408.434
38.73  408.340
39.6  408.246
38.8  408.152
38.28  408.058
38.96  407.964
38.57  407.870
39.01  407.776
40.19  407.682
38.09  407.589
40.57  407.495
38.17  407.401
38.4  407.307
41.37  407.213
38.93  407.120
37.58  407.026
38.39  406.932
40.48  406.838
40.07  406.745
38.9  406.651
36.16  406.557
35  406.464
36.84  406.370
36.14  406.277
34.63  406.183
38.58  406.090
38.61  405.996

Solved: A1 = 0.105 mag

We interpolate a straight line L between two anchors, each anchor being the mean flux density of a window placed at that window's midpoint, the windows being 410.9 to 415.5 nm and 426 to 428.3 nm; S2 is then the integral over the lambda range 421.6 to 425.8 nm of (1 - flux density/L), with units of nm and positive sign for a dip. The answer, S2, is 0.17 nm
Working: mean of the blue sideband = 39.5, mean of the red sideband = 34.6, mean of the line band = 34.4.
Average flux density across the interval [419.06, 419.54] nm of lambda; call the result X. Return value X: 34.5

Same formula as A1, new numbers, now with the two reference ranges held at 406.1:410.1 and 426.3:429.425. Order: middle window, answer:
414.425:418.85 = 0.052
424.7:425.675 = 0.063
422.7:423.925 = 0.047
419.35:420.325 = 0.092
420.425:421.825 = 0.040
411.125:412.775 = -0.072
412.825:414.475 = -0.024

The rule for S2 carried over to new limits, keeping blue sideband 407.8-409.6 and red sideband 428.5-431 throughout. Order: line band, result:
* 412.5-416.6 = 0.120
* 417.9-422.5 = 0.342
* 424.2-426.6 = 0.147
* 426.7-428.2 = 0.049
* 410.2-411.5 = -0.095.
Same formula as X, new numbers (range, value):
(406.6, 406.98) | 39.4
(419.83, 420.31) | 33.4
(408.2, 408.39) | 39.2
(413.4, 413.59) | 41.4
